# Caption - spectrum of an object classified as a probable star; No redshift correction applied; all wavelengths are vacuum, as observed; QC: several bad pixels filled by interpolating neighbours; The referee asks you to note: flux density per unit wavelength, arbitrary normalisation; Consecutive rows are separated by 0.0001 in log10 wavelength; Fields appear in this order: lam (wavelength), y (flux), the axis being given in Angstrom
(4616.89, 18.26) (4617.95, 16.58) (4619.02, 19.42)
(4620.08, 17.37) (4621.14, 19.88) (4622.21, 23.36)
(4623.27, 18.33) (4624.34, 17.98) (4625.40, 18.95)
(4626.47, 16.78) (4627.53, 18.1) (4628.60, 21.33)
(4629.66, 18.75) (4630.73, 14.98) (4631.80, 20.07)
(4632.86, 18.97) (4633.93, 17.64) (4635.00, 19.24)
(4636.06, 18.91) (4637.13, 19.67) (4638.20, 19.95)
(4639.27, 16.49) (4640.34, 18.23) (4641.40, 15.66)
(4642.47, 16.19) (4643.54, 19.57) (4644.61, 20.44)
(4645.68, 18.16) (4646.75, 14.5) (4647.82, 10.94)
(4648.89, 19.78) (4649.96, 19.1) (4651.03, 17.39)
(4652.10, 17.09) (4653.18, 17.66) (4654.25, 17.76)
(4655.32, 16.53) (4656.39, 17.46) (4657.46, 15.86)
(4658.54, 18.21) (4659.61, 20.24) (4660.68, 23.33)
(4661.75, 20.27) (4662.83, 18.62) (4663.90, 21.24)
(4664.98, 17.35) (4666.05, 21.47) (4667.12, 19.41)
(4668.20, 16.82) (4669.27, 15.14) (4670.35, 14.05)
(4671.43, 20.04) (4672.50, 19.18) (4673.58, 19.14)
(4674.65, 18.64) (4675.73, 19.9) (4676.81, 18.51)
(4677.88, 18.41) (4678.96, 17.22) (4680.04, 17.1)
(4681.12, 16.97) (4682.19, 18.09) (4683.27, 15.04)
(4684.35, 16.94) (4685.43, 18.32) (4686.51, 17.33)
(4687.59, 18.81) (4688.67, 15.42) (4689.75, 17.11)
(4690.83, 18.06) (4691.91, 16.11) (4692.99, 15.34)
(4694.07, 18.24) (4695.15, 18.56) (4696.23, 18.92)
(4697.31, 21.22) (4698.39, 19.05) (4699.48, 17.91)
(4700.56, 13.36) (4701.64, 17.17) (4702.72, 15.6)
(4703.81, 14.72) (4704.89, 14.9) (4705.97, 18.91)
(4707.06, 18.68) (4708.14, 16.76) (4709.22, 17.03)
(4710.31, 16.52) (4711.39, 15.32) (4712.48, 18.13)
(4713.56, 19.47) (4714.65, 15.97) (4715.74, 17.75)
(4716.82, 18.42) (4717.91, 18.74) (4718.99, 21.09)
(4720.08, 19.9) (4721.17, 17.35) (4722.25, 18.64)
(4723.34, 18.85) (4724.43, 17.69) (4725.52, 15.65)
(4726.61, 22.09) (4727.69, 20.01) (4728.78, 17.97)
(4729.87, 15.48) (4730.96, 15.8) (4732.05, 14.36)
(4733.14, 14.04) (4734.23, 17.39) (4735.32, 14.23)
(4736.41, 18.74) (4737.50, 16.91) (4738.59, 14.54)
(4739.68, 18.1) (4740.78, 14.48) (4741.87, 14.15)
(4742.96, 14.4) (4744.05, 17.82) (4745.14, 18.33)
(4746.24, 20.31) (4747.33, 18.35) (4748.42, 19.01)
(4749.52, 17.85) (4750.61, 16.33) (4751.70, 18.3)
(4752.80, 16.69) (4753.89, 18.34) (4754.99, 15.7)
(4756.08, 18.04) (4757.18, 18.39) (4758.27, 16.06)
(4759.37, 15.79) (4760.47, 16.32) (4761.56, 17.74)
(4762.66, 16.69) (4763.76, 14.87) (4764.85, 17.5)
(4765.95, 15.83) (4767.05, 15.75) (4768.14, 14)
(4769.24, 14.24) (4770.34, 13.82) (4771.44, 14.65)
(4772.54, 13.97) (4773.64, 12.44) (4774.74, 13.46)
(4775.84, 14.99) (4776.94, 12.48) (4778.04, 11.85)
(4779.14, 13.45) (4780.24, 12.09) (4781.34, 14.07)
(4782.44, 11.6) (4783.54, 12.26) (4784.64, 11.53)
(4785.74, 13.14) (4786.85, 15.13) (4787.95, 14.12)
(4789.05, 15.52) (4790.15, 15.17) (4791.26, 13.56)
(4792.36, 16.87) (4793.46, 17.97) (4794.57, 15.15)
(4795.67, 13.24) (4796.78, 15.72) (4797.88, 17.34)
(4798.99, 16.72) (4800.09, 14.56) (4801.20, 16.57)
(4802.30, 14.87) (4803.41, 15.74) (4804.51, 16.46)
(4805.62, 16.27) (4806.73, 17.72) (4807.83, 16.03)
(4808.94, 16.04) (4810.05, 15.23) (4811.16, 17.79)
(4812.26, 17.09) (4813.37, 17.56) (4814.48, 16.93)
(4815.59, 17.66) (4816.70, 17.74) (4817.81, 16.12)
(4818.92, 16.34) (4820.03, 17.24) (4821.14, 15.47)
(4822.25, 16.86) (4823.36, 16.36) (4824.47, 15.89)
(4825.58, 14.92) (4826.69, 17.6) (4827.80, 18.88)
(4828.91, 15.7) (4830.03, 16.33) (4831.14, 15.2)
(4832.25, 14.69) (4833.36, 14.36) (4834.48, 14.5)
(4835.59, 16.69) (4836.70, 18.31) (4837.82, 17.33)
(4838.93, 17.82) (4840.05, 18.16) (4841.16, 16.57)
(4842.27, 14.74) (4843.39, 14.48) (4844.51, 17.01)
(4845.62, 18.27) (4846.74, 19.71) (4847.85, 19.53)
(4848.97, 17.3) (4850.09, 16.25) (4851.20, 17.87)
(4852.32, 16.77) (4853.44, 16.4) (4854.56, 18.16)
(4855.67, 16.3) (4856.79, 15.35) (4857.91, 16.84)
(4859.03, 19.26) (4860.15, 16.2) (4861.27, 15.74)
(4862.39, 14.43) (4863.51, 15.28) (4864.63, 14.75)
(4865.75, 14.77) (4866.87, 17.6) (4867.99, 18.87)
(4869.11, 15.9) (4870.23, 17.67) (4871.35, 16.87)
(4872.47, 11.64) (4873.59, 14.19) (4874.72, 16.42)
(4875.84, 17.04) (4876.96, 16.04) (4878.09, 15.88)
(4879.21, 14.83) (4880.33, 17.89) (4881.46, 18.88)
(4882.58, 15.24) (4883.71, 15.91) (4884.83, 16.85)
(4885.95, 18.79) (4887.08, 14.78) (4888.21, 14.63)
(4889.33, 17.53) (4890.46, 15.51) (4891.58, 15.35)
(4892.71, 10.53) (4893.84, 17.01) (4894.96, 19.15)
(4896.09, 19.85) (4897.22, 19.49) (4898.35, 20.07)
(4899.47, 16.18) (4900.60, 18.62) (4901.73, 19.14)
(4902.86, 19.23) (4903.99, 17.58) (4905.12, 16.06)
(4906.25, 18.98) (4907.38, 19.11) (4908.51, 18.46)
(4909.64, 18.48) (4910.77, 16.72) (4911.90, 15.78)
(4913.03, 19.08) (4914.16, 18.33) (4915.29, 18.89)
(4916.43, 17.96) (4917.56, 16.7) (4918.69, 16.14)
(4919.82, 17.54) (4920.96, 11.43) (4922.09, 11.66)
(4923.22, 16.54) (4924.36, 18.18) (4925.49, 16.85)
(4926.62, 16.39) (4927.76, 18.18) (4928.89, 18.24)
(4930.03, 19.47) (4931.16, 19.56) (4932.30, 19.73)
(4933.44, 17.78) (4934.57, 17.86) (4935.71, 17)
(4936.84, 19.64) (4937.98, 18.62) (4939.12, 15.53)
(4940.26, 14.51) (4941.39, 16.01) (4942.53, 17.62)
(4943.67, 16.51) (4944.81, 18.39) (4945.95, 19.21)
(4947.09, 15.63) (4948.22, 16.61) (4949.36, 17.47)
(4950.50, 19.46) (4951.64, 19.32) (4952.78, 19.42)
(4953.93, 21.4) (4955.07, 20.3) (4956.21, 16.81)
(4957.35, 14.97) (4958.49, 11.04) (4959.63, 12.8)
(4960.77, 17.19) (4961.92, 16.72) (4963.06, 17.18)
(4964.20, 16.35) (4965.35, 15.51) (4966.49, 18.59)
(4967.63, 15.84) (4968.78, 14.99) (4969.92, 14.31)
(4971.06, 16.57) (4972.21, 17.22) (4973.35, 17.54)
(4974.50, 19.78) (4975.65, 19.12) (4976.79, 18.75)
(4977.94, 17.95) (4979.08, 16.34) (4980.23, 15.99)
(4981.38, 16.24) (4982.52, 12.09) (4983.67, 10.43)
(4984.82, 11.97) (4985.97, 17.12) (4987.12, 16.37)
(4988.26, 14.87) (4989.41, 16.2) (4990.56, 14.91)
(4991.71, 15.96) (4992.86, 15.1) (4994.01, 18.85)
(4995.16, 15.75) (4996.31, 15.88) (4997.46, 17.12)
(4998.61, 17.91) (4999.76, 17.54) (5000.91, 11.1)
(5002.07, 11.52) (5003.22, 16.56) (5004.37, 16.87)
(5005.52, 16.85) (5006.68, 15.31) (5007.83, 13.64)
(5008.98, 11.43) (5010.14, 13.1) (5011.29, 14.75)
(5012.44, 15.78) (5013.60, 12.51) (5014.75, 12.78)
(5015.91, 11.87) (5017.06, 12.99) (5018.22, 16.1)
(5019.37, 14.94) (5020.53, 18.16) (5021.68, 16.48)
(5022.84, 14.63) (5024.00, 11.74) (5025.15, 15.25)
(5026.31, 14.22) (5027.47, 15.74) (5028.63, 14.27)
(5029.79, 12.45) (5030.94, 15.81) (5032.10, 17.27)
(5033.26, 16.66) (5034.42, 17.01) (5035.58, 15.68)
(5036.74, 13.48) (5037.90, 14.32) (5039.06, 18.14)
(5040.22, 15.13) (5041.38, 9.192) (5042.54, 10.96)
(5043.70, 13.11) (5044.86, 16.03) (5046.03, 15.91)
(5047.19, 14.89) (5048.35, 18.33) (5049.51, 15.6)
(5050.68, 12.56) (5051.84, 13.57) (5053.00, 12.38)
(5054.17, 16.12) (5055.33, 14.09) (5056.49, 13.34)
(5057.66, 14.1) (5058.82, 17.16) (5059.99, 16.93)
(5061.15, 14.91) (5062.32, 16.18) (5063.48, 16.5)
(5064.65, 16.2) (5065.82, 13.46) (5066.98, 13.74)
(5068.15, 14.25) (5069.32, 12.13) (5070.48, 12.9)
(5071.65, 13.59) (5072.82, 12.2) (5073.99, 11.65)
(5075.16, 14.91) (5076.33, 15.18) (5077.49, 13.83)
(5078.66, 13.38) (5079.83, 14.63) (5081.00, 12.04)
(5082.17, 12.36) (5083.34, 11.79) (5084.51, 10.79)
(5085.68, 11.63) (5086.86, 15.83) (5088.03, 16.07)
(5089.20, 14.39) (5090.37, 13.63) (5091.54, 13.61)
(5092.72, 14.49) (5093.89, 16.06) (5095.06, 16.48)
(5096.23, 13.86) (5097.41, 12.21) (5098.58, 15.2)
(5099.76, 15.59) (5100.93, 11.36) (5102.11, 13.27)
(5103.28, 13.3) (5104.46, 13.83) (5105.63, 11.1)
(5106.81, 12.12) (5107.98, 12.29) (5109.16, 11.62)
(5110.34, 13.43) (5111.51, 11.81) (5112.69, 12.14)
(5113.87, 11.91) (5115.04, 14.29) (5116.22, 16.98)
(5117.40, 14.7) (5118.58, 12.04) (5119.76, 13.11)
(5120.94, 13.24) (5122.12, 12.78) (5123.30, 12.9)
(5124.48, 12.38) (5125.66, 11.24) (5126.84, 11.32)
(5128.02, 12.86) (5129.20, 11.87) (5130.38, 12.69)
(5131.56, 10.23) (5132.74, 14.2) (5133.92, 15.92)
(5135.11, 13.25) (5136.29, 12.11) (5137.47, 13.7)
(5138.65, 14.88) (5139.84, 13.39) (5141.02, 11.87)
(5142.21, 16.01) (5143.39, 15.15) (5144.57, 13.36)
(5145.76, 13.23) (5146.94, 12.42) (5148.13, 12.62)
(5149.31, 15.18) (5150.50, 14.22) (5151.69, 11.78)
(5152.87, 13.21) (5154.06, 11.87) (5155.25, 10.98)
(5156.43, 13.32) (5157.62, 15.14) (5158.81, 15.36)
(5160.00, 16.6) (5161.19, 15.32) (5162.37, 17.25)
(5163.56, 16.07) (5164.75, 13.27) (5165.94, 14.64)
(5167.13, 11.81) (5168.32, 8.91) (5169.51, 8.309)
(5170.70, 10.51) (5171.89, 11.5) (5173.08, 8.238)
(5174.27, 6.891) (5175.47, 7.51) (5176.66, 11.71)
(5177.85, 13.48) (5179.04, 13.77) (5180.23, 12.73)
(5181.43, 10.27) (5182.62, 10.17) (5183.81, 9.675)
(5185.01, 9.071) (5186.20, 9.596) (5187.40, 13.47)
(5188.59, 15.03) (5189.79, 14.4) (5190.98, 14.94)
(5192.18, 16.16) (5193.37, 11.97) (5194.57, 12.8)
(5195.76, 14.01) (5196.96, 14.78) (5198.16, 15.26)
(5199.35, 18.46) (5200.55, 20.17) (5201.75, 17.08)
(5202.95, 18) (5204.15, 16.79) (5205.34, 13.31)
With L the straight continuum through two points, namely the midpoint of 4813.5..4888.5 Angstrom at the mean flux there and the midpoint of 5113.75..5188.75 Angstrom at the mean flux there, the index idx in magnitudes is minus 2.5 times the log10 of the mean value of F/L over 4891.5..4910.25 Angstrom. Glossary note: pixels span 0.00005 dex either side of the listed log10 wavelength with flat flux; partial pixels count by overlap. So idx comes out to -0.131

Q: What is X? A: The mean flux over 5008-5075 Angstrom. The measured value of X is 14.5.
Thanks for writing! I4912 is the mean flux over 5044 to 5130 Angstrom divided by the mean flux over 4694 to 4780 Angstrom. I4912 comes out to 0.82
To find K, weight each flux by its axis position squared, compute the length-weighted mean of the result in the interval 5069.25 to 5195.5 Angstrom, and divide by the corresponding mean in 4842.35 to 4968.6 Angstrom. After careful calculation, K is 0.8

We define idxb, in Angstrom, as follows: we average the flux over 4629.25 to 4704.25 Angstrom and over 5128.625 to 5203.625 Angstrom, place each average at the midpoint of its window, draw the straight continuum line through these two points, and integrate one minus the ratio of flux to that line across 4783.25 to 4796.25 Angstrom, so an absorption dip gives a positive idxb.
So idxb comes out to 1.7 Angstrom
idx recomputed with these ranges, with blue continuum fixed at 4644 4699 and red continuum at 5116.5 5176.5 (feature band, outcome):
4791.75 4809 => 0.03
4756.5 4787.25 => 0.17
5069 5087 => 0.05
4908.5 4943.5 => -0.13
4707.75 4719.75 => -0.02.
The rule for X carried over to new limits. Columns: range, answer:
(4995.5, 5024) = 14.8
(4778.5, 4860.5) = 16.1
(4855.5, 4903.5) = 16.6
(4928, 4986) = 17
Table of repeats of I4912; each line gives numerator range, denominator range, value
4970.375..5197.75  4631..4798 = 0.82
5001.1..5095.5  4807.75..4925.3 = 0.86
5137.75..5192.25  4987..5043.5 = 0.85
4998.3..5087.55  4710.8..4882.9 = 0.88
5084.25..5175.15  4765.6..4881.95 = 0.83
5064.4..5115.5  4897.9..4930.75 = 0.77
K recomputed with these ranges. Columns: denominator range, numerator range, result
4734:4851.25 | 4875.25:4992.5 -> 1.12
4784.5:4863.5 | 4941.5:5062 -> 1.03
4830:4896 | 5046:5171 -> 0.92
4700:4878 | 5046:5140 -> 0.95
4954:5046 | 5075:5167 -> 0.92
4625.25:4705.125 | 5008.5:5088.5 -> 0.94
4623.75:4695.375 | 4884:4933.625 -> 1.07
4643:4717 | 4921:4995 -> 1.06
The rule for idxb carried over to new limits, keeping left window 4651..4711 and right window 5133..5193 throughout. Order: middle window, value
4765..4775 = 1.5 Angstrom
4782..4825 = 2.0 Angstrom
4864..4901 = -1.9 Angstrom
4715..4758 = -0.6 Angstrom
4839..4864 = -1.3 Angstrom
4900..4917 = -3.0 Angstrom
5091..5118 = -0.3 Angstrom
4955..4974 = -1.5 Angstrom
